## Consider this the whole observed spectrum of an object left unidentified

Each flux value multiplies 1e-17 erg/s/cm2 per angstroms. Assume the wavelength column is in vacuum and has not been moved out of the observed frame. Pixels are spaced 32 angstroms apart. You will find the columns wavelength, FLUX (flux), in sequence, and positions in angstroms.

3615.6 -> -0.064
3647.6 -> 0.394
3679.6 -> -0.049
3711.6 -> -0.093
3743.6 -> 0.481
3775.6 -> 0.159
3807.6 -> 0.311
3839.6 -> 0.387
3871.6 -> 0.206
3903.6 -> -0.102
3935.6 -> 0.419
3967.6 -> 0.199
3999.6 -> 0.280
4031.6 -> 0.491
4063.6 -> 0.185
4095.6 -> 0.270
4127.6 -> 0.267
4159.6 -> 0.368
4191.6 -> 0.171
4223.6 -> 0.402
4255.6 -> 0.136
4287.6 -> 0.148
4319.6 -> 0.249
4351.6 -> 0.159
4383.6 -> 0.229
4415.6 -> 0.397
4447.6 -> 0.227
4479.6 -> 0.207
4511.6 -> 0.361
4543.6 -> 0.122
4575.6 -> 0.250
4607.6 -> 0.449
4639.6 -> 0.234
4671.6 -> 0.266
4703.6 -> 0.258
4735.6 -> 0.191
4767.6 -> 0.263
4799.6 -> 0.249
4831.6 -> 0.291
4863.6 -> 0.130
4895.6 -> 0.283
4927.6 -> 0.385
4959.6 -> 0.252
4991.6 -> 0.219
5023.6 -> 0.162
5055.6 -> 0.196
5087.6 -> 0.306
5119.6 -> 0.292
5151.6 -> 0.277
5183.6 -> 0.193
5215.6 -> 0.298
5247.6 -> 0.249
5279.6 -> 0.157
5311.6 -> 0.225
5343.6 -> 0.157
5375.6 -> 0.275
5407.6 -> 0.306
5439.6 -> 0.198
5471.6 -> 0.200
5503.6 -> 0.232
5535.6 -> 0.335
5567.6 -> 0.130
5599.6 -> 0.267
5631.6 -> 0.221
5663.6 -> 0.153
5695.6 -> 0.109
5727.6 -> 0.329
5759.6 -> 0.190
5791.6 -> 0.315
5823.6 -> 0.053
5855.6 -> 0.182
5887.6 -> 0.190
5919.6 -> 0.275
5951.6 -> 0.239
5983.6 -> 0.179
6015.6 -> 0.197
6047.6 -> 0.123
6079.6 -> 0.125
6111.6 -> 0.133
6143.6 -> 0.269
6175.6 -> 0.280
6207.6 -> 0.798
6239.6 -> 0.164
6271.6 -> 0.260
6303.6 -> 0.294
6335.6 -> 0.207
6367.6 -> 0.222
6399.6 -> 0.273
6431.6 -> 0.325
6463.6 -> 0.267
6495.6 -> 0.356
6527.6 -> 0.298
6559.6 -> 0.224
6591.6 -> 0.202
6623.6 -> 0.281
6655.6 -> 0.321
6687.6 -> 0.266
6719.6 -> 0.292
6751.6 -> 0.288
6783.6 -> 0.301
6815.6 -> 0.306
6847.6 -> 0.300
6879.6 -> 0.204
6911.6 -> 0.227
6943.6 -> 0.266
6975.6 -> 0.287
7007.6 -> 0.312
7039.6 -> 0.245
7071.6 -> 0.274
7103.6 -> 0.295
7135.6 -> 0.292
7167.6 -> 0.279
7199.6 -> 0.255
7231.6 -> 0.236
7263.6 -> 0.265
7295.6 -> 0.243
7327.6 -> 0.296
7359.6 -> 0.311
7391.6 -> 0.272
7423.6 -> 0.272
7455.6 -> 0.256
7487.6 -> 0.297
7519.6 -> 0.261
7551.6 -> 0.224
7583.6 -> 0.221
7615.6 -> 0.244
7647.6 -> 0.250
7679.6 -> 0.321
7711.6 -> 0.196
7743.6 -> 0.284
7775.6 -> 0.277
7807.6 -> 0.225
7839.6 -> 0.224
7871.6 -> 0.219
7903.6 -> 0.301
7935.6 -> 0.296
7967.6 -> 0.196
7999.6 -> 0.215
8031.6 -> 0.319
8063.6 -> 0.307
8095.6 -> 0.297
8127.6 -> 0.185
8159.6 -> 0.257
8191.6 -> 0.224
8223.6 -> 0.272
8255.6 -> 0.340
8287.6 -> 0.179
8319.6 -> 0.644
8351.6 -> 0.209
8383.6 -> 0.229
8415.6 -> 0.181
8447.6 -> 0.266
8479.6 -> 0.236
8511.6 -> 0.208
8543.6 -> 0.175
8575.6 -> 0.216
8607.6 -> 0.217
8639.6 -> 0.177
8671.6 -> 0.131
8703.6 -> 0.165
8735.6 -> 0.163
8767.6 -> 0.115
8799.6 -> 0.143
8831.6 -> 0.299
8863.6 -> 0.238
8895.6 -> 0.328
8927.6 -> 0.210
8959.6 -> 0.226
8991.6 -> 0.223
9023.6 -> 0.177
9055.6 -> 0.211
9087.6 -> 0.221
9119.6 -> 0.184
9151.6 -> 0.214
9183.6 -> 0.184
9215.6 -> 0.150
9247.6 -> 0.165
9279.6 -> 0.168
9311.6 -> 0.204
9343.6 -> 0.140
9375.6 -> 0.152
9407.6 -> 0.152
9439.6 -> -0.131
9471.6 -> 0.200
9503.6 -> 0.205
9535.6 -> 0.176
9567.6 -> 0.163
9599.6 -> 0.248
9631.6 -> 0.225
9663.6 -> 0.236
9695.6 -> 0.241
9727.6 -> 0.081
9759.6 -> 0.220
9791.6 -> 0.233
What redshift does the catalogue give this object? 0.66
